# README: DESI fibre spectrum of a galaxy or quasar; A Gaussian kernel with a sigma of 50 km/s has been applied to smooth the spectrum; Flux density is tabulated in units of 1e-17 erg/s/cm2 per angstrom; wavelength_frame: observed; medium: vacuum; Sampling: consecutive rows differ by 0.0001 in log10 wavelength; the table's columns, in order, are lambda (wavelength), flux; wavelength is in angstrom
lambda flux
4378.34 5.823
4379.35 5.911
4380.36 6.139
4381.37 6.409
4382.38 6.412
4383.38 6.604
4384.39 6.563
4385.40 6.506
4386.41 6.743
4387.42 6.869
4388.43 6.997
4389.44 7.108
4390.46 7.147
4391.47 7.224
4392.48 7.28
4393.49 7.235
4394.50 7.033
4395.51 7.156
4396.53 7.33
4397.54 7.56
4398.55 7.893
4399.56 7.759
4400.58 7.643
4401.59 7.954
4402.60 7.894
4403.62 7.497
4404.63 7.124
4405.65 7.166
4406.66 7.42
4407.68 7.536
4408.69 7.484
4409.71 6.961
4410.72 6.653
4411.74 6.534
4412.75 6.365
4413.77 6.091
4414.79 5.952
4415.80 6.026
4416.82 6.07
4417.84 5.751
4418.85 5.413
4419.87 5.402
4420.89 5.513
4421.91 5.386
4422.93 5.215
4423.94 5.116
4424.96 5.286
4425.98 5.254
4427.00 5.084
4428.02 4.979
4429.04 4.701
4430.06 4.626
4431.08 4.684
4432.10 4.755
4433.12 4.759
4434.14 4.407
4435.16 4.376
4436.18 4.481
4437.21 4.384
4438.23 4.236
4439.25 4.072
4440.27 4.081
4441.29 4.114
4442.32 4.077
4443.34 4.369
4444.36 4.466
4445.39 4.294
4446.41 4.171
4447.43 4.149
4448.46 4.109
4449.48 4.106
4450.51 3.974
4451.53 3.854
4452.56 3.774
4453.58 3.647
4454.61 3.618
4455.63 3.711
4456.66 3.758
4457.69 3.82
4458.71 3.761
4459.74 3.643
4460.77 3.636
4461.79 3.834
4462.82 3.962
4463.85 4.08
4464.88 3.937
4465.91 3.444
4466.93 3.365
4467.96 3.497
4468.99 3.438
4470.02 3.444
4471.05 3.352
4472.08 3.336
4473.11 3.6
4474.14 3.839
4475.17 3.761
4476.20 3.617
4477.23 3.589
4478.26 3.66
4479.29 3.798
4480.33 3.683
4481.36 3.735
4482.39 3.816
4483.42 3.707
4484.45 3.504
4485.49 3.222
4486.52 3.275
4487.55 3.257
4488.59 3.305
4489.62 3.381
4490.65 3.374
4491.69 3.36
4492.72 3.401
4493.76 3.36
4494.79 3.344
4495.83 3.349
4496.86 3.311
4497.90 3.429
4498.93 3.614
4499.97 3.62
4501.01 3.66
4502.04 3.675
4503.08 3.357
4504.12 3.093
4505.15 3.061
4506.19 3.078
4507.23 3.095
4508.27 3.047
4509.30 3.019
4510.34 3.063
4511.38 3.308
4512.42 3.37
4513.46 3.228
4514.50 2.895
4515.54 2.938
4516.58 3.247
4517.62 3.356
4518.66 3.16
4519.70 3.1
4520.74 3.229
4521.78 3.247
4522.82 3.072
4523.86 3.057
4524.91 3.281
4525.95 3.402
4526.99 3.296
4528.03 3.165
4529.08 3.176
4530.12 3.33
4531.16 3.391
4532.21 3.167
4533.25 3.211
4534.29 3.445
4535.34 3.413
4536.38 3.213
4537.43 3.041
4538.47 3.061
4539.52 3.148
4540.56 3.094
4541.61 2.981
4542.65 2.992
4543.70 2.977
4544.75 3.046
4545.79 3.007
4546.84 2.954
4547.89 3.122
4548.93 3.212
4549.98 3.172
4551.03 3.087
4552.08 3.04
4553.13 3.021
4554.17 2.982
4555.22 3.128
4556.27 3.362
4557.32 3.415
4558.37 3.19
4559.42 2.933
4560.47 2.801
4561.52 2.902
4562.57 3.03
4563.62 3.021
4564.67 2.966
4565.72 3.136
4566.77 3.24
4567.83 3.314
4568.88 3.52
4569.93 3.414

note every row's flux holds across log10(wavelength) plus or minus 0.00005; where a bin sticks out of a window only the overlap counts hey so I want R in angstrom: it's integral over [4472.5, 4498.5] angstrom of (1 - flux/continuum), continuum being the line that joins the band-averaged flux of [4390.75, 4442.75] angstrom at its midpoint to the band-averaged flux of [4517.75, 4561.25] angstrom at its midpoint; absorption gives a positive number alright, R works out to 5.3 angstrom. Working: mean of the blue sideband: 5.98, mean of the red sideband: 3.15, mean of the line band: 3.51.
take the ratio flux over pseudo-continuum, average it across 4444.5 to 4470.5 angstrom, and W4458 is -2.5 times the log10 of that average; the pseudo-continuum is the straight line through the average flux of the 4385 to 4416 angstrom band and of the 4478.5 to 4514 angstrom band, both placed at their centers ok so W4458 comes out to 0.27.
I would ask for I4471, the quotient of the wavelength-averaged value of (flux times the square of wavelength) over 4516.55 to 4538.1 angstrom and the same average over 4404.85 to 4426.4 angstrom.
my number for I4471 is 0.55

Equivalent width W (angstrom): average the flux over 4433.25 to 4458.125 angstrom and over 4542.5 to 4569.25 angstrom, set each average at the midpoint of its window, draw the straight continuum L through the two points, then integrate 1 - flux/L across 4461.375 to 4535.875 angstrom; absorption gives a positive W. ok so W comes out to 4.6 angstrom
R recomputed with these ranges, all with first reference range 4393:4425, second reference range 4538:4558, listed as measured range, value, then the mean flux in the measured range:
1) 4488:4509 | 5.0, 3.34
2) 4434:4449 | 4.1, 4.25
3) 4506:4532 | 4.4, 3.18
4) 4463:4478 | 4.4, 3.6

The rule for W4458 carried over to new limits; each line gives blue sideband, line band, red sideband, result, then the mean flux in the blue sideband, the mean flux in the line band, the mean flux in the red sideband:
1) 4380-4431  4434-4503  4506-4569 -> 0.290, 6.51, 3.74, 3.14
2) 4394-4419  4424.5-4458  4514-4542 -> 0.345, 6.99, 4.31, 3.19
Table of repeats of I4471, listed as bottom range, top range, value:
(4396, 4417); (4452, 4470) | 0.53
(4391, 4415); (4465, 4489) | 0.51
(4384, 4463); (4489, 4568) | 0.61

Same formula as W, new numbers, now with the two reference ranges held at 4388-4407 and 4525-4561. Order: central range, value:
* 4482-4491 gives 2.6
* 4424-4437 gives 3.3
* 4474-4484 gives 2.6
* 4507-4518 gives 2.4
